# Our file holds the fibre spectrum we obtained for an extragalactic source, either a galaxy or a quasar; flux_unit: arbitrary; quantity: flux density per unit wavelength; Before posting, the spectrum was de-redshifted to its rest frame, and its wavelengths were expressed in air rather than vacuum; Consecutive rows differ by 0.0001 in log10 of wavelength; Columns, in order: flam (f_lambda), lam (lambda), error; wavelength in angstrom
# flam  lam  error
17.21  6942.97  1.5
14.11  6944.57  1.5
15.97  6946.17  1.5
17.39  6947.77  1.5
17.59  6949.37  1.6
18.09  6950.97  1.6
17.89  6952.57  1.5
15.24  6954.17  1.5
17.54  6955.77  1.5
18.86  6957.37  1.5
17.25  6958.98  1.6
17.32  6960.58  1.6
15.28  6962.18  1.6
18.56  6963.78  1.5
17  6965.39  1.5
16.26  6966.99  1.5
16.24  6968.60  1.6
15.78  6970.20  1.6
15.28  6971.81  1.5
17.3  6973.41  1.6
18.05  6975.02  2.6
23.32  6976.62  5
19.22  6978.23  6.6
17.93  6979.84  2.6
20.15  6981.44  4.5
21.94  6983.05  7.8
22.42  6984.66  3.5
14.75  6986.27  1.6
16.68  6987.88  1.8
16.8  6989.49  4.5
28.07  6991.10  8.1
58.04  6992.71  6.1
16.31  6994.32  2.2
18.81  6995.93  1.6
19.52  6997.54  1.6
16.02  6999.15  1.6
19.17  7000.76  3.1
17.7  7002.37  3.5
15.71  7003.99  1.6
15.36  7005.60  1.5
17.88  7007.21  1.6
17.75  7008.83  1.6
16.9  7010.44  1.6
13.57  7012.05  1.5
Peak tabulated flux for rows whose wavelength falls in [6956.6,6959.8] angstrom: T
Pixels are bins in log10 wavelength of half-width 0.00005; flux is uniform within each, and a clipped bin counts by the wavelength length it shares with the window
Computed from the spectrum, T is 18.86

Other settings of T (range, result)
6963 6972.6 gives 18.56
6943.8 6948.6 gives 17.39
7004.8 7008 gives 17.88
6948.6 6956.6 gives 18.09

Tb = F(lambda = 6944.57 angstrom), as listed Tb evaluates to 14.11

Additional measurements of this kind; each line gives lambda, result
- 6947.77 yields 17.39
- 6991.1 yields 28.07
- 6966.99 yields 16.26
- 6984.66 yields 22.42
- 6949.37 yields 17.59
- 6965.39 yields 17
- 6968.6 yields 16.24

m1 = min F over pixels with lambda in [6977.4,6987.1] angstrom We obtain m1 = 14.75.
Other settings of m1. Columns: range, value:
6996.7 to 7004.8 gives 15.71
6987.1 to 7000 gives 16.02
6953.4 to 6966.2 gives 15.24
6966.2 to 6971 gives 15.78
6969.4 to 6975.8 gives 15.28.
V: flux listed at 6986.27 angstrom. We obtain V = 14.75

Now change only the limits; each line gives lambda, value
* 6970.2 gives 15.78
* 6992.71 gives 58.04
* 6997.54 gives 19.52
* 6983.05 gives 21.94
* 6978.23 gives 19.22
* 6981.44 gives 20.15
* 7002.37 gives 17.7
